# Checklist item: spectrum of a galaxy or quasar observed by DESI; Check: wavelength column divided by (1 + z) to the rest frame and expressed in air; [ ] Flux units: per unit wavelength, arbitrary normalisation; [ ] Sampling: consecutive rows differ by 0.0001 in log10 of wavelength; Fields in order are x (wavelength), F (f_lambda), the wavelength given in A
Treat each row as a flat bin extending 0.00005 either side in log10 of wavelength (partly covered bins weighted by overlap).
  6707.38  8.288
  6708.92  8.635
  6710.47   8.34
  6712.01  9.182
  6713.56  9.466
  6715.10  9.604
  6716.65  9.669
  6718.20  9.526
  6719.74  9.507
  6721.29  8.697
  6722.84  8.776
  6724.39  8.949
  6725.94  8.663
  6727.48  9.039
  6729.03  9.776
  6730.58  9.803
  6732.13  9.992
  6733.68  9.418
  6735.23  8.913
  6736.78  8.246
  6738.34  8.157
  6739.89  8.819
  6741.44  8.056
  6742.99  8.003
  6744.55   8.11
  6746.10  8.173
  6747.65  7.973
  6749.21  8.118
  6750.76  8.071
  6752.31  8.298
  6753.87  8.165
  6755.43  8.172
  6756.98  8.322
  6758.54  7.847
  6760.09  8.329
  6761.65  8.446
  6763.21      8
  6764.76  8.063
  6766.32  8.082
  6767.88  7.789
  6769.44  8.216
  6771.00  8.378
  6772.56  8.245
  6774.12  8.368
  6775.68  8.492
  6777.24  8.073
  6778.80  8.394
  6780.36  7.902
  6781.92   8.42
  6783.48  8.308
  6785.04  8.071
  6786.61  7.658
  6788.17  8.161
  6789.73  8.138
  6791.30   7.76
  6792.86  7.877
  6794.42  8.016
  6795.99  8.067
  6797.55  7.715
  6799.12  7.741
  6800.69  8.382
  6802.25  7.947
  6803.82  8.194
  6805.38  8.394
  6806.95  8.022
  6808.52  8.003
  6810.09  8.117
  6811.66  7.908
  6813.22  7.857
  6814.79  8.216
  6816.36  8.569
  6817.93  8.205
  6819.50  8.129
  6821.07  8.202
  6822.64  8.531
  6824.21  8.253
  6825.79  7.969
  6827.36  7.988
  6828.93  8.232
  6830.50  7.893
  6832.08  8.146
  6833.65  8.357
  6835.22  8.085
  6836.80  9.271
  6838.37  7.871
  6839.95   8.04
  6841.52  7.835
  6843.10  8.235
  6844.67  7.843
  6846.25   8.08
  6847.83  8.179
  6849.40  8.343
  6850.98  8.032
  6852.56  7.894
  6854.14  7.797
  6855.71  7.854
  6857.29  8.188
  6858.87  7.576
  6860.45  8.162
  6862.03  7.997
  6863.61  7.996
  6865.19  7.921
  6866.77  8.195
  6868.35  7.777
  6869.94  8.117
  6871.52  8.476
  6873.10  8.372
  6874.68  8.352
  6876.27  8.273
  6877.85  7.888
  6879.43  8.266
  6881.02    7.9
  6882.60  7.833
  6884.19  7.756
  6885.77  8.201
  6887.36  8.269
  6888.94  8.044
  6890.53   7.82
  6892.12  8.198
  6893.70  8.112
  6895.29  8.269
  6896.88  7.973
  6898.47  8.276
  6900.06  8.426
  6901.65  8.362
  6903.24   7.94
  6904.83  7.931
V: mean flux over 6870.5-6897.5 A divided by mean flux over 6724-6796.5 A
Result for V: 1.0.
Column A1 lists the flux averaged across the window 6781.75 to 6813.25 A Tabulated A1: 8.03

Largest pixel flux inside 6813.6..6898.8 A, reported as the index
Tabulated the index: 9.271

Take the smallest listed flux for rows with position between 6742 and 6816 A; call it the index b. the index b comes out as 7.658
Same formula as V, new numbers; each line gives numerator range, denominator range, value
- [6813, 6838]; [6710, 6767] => 0.95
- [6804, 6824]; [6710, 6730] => 0.89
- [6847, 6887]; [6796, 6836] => 0.99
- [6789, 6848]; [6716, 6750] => 0.92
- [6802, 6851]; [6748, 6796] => 1.00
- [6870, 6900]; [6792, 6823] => 1.00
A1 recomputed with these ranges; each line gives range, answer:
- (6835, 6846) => 8.17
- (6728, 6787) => 8.37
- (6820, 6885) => 8.1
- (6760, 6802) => 8.11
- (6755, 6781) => 8.19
